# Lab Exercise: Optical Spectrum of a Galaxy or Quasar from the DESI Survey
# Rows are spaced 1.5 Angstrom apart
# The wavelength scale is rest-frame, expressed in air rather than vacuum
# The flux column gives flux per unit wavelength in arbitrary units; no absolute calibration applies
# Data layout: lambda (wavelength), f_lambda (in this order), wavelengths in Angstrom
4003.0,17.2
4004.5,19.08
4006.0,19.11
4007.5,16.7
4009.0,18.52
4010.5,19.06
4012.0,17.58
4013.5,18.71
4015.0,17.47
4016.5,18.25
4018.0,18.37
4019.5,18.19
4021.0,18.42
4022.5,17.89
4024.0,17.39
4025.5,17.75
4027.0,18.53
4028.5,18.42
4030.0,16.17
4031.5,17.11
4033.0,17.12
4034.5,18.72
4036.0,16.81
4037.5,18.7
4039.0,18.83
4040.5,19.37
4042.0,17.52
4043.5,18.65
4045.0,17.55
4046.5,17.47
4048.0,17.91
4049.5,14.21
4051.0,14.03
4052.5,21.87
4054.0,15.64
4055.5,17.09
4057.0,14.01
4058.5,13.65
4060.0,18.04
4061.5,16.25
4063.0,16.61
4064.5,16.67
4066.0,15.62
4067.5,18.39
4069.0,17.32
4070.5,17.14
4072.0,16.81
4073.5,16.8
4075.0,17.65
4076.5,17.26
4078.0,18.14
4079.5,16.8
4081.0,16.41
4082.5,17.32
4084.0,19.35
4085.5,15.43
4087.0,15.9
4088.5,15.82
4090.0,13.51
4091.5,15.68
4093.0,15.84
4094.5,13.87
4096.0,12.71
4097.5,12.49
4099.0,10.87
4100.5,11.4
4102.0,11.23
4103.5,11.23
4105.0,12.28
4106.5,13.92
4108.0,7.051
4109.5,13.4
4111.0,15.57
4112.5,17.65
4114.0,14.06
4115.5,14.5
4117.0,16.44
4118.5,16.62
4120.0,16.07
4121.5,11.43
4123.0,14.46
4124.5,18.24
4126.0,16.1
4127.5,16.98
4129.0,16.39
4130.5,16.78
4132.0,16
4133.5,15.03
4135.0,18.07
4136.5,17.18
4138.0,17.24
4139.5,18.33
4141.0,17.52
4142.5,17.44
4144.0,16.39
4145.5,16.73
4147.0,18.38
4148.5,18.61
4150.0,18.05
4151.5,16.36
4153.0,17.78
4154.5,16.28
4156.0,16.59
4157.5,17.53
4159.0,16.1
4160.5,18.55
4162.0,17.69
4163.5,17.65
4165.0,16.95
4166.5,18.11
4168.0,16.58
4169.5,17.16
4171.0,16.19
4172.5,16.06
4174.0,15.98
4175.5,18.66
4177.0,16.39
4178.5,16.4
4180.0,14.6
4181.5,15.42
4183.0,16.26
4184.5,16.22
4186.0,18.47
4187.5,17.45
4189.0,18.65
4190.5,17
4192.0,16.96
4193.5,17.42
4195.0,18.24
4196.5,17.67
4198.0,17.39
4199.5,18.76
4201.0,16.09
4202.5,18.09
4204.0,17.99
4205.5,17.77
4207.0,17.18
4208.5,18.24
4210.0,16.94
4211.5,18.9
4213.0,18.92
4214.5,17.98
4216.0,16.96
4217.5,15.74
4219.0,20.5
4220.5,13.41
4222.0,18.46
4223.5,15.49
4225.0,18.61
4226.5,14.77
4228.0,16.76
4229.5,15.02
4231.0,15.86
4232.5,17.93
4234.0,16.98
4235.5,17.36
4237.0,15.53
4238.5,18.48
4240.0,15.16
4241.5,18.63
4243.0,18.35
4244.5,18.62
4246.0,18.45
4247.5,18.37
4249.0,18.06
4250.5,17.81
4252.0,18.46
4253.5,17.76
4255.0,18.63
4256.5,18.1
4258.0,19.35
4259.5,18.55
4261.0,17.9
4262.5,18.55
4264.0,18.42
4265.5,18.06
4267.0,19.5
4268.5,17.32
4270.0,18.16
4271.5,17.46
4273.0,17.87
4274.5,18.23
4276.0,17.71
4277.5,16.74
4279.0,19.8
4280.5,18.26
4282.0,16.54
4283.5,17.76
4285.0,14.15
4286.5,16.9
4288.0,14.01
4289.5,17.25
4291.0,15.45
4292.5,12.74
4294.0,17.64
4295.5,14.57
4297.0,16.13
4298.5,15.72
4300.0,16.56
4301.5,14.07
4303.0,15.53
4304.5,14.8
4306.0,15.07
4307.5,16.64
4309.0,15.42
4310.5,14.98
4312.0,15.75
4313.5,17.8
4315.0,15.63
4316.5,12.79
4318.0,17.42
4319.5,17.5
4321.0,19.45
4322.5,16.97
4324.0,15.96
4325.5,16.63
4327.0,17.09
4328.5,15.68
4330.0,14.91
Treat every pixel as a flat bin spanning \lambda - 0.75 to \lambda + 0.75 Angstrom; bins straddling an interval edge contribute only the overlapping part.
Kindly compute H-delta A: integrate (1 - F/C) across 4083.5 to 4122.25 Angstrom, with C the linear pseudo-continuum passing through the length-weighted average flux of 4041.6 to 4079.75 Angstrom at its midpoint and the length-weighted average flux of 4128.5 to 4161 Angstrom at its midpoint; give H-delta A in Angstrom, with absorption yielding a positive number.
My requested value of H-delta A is 6.9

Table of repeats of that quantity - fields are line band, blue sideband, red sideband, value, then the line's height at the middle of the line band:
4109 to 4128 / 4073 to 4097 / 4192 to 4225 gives 1.1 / 16.5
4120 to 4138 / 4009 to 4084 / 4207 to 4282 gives 1.5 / 17.5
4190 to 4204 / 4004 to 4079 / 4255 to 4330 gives -0.4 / 17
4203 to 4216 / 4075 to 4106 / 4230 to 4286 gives -0.8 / 16.9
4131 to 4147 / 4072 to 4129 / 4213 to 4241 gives -1.6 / 15.5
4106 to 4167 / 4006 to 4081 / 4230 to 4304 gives 3.5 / 17.3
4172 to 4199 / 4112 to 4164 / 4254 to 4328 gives -0.4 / 16.7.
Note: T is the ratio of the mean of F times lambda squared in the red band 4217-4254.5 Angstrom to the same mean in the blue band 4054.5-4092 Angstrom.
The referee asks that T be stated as 1.13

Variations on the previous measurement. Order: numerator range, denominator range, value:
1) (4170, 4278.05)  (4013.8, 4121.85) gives 1.17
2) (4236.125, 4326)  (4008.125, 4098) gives 1.11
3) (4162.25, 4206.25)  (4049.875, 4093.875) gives 1.09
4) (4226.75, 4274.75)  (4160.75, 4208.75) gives 1.07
